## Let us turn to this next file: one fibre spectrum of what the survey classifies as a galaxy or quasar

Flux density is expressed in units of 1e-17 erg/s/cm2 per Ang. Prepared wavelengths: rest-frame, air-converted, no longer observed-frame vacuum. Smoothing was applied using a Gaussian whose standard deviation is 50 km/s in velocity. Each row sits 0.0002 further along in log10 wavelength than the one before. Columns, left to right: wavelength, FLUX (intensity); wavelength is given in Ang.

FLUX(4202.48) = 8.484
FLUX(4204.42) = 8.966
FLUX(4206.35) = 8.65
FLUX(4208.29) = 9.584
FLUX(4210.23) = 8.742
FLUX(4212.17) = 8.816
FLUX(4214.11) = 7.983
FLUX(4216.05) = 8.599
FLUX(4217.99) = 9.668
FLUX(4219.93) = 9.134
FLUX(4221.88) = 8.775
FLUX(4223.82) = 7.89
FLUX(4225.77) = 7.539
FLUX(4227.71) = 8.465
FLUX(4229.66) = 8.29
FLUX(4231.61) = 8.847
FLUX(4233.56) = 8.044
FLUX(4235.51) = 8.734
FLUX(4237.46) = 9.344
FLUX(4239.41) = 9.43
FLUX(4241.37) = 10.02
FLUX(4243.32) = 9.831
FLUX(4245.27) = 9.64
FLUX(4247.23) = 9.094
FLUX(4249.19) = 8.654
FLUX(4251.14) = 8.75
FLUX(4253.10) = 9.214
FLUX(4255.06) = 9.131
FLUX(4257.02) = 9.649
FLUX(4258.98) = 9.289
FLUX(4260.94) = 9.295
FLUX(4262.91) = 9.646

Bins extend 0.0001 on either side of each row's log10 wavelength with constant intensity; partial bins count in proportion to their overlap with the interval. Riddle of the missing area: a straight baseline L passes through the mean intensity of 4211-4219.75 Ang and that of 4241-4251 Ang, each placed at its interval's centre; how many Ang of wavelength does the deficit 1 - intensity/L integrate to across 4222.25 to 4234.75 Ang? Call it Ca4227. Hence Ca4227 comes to 1.1 Ang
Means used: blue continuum 8.8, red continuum 9.36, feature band 8.22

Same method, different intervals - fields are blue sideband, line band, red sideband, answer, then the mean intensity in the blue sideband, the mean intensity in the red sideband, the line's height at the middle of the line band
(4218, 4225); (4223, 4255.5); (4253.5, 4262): 0.5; 8.71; 9.33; 9.01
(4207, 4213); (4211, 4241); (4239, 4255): 1.6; 9.02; 9.31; 9.15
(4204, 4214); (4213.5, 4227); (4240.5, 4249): 0.8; 8.87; 9.55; 9.08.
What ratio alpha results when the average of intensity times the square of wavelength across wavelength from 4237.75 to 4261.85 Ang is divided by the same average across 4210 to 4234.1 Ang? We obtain 1.11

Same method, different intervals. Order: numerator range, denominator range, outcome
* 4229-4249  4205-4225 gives 1.05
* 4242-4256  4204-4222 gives 1.05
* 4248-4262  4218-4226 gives 1.08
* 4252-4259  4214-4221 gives 1.06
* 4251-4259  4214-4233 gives 1.10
